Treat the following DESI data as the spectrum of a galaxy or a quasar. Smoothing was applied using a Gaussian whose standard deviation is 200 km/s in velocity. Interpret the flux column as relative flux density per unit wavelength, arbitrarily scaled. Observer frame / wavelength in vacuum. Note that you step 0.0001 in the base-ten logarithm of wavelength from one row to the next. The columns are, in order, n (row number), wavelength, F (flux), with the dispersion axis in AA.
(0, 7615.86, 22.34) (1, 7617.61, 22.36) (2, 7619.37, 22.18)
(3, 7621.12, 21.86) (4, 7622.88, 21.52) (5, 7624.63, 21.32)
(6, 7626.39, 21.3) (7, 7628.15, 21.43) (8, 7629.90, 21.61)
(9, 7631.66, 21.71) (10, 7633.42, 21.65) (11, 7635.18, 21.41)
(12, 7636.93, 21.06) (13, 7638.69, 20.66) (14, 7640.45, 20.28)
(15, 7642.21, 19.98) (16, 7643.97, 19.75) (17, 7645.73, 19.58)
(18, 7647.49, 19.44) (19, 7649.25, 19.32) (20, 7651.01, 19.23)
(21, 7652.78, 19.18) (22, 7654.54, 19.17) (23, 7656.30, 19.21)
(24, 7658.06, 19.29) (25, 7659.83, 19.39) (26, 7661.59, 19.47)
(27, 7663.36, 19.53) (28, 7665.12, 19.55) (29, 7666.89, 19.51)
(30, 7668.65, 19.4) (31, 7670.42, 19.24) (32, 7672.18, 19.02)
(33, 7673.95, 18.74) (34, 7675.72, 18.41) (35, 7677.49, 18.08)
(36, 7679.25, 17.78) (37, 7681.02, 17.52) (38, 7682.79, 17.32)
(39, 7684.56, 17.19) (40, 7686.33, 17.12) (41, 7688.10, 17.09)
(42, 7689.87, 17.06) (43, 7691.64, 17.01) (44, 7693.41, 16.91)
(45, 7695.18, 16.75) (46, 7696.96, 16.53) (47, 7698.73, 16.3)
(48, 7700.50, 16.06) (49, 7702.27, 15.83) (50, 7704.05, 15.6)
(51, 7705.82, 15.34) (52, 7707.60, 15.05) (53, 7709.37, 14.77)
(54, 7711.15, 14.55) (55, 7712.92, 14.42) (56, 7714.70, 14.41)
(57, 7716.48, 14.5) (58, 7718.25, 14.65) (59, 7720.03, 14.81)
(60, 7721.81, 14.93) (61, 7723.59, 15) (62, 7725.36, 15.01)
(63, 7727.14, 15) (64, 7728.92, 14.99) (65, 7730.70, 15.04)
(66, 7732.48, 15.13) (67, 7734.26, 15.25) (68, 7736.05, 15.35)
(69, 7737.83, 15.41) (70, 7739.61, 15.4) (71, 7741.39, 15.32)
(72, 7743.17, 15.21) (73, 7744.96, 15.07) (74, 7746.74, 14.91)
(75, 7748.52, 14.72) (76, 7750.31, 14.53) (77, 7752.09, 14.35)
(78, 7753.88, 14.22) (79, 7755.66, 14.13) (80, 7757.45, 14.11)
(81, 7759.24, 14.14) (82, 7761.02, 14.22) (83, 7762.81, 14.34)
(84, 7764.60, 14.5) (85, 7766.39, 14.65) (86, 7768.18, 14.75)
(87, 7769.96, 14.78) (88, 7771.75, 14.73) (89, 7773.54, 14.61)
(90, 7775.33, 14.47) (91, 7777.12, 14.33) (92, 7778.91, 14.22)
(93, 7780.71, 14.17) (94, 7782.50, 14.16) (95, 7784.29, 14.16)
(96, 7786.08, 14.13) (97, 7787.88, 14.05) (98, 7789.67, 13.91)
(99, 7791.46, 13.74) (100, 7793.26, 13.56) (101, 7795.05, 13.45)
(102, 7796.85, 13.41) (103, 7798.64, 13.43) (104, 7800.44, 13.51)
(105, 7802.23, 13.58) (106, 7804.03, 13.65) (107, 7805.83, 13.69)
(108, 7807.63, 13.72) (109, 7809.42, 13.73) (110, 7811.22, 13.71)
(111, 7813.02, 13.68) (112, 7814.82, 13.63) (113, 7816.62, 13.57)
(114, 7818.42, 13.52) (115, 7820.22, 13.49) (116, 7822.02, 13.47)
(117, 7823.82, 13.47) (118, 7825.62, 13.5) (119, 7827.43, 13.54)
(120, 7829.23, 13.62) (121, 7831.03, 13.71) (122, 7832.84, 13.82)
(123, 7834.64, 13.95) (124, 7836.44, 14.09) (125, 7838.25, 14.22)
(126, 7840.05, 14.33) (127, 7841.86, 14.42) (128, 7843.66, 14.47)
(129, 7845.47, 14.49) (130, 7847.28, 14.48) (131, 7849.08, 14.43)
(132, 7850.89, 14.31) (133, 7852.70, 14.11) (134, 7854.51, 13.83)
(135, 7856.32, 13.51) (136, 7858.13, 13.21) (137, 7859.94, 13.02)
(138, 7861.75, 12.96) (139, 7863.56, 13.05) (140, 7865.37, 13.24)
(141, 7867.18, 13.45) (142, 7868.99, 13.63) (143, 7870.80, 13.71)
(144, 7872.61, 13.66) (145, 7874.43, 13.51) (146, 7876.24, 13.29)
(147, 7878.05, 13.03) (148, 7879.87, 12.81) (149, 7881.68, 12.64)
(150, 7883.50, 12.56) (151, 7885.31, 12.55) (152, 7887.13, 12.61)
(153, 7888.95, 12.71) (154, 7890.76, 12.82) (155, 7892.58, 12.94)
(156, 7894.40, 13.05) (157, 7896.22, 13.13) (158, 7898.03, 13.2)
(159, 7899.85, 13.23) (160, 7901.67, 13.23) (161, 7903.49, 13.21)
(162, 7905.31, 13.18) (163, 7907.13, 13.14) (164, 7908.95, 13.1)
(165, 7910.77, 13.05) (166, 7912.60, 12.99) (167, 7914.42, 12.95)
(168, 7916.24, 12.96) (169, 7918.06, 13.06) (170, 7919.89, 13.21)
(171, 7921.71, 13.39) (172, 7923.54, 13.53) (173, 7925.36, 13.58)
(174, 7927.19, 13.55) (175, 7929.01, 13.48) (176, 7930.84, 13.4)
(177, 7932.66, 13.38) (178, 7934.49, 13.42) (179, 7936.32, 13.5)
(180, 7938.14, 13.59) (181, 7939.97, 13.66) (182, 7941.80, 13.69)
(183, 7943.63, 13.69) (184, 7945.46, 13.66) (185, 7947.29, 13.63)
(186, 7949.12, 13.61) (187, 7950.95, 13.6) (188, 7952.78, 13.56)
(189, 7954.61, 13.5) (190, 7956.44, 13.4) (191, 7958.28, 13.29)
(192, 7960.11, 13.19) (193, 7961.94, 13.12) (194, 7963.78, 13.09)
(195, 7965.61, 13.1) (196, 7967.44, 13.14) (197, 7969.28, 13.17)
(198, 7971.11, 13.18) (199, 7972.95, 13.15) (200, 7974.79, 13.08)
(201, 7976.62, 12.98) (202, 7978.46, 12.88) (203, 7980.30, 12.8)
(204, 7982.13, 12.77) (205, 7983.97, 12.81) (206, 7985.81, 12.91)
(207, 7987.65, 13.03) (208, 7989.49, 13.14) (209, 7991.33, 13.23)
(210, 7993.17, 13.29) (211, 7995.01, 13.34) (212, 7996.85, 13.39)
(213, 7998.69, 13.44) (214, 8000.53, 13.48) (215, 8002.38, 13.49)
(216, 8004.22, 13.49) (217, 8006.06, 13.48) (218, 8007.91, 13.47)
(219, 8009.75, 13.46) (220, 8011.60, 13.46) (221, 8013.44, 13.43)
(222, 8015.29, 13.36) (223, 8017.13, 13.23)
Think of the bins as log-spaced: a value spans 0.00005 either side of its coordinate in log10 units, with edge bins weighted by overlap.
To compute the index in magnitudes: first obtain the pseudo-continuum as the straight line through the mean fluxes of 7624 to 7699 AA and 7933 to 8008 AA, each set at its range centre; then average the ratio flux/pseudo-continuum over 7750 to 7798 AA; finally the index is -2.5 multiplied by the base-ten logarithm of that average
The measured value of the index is 0.19 mag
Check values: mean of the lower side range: 19.1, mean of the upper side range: 13.3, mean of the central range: 14.2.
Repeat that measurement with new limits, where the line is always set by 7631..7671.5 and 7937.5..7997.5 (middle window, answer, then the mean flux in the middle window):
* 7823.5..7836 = 0.18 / 13.7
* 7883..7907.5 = 0.14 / 13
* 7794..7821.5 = 0.22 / 13.6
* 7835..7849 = 0.11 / 14.4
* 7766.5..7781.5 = 0.19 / 14.5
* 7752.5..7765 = 0.23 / 14.2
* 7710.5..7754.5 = 0.22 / 14.9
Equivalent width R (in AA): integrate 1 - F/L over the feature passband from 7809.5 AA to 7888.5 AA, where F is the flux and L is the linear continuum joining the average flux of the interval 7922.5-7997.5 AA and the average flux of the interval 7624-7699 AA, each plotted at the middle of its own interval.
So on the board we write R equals 9.6 AA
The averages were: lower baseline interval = 19.1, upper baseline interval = 13.3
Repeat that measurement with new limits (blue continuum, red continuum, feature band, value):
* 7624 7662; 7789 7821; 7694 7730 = 4.5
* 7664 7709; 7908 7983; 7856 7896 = 3.6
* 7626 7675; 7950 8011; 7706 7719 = 2.8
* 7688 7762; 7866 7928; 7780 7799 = 0.8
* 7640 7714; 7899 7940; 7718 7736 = 2.0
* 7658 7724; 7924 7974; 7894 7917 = 1.5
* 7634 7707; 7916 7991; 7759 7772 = 1.7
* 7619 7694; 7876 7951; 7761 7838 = 9.9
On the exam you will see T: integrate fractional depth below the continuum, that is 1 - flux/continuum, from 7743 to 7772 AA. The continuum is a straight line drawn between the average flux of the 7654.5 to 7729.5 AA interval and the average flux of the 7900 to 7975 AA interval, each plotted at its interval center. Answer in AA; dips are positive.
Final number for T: 2.6 AA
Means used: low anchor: 16.9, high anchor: 13.3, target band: 14.5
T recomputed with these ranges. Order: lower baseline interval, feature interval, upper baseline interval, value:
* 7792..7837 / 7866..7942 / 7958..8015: 1.11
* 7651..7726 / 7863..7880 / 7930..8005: 1.44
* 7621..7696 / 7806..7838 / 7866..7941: 3.28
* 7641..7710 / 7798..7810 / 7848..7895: 1.03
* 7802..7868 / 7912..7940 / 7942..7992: 0.07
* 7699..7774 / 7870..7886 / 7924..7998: 0.92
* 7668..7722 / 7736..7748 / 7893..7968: 0.51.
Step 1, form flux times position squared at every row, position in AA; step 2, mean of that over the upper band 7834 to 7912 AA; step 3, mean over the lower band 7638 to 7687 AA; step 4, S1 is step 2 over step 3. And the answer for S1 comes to 0.7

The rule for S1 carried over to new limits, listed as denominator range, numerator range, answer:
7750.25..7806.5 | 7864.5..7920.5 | 0.96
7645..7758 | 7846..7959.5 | 0.85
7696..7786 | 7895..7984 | 0.94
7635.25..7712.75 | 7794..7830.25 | 0.78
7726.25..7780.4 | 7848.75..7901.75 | 0.93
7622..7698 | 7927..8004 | 0.75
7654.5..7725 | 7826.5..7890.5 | 0.83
